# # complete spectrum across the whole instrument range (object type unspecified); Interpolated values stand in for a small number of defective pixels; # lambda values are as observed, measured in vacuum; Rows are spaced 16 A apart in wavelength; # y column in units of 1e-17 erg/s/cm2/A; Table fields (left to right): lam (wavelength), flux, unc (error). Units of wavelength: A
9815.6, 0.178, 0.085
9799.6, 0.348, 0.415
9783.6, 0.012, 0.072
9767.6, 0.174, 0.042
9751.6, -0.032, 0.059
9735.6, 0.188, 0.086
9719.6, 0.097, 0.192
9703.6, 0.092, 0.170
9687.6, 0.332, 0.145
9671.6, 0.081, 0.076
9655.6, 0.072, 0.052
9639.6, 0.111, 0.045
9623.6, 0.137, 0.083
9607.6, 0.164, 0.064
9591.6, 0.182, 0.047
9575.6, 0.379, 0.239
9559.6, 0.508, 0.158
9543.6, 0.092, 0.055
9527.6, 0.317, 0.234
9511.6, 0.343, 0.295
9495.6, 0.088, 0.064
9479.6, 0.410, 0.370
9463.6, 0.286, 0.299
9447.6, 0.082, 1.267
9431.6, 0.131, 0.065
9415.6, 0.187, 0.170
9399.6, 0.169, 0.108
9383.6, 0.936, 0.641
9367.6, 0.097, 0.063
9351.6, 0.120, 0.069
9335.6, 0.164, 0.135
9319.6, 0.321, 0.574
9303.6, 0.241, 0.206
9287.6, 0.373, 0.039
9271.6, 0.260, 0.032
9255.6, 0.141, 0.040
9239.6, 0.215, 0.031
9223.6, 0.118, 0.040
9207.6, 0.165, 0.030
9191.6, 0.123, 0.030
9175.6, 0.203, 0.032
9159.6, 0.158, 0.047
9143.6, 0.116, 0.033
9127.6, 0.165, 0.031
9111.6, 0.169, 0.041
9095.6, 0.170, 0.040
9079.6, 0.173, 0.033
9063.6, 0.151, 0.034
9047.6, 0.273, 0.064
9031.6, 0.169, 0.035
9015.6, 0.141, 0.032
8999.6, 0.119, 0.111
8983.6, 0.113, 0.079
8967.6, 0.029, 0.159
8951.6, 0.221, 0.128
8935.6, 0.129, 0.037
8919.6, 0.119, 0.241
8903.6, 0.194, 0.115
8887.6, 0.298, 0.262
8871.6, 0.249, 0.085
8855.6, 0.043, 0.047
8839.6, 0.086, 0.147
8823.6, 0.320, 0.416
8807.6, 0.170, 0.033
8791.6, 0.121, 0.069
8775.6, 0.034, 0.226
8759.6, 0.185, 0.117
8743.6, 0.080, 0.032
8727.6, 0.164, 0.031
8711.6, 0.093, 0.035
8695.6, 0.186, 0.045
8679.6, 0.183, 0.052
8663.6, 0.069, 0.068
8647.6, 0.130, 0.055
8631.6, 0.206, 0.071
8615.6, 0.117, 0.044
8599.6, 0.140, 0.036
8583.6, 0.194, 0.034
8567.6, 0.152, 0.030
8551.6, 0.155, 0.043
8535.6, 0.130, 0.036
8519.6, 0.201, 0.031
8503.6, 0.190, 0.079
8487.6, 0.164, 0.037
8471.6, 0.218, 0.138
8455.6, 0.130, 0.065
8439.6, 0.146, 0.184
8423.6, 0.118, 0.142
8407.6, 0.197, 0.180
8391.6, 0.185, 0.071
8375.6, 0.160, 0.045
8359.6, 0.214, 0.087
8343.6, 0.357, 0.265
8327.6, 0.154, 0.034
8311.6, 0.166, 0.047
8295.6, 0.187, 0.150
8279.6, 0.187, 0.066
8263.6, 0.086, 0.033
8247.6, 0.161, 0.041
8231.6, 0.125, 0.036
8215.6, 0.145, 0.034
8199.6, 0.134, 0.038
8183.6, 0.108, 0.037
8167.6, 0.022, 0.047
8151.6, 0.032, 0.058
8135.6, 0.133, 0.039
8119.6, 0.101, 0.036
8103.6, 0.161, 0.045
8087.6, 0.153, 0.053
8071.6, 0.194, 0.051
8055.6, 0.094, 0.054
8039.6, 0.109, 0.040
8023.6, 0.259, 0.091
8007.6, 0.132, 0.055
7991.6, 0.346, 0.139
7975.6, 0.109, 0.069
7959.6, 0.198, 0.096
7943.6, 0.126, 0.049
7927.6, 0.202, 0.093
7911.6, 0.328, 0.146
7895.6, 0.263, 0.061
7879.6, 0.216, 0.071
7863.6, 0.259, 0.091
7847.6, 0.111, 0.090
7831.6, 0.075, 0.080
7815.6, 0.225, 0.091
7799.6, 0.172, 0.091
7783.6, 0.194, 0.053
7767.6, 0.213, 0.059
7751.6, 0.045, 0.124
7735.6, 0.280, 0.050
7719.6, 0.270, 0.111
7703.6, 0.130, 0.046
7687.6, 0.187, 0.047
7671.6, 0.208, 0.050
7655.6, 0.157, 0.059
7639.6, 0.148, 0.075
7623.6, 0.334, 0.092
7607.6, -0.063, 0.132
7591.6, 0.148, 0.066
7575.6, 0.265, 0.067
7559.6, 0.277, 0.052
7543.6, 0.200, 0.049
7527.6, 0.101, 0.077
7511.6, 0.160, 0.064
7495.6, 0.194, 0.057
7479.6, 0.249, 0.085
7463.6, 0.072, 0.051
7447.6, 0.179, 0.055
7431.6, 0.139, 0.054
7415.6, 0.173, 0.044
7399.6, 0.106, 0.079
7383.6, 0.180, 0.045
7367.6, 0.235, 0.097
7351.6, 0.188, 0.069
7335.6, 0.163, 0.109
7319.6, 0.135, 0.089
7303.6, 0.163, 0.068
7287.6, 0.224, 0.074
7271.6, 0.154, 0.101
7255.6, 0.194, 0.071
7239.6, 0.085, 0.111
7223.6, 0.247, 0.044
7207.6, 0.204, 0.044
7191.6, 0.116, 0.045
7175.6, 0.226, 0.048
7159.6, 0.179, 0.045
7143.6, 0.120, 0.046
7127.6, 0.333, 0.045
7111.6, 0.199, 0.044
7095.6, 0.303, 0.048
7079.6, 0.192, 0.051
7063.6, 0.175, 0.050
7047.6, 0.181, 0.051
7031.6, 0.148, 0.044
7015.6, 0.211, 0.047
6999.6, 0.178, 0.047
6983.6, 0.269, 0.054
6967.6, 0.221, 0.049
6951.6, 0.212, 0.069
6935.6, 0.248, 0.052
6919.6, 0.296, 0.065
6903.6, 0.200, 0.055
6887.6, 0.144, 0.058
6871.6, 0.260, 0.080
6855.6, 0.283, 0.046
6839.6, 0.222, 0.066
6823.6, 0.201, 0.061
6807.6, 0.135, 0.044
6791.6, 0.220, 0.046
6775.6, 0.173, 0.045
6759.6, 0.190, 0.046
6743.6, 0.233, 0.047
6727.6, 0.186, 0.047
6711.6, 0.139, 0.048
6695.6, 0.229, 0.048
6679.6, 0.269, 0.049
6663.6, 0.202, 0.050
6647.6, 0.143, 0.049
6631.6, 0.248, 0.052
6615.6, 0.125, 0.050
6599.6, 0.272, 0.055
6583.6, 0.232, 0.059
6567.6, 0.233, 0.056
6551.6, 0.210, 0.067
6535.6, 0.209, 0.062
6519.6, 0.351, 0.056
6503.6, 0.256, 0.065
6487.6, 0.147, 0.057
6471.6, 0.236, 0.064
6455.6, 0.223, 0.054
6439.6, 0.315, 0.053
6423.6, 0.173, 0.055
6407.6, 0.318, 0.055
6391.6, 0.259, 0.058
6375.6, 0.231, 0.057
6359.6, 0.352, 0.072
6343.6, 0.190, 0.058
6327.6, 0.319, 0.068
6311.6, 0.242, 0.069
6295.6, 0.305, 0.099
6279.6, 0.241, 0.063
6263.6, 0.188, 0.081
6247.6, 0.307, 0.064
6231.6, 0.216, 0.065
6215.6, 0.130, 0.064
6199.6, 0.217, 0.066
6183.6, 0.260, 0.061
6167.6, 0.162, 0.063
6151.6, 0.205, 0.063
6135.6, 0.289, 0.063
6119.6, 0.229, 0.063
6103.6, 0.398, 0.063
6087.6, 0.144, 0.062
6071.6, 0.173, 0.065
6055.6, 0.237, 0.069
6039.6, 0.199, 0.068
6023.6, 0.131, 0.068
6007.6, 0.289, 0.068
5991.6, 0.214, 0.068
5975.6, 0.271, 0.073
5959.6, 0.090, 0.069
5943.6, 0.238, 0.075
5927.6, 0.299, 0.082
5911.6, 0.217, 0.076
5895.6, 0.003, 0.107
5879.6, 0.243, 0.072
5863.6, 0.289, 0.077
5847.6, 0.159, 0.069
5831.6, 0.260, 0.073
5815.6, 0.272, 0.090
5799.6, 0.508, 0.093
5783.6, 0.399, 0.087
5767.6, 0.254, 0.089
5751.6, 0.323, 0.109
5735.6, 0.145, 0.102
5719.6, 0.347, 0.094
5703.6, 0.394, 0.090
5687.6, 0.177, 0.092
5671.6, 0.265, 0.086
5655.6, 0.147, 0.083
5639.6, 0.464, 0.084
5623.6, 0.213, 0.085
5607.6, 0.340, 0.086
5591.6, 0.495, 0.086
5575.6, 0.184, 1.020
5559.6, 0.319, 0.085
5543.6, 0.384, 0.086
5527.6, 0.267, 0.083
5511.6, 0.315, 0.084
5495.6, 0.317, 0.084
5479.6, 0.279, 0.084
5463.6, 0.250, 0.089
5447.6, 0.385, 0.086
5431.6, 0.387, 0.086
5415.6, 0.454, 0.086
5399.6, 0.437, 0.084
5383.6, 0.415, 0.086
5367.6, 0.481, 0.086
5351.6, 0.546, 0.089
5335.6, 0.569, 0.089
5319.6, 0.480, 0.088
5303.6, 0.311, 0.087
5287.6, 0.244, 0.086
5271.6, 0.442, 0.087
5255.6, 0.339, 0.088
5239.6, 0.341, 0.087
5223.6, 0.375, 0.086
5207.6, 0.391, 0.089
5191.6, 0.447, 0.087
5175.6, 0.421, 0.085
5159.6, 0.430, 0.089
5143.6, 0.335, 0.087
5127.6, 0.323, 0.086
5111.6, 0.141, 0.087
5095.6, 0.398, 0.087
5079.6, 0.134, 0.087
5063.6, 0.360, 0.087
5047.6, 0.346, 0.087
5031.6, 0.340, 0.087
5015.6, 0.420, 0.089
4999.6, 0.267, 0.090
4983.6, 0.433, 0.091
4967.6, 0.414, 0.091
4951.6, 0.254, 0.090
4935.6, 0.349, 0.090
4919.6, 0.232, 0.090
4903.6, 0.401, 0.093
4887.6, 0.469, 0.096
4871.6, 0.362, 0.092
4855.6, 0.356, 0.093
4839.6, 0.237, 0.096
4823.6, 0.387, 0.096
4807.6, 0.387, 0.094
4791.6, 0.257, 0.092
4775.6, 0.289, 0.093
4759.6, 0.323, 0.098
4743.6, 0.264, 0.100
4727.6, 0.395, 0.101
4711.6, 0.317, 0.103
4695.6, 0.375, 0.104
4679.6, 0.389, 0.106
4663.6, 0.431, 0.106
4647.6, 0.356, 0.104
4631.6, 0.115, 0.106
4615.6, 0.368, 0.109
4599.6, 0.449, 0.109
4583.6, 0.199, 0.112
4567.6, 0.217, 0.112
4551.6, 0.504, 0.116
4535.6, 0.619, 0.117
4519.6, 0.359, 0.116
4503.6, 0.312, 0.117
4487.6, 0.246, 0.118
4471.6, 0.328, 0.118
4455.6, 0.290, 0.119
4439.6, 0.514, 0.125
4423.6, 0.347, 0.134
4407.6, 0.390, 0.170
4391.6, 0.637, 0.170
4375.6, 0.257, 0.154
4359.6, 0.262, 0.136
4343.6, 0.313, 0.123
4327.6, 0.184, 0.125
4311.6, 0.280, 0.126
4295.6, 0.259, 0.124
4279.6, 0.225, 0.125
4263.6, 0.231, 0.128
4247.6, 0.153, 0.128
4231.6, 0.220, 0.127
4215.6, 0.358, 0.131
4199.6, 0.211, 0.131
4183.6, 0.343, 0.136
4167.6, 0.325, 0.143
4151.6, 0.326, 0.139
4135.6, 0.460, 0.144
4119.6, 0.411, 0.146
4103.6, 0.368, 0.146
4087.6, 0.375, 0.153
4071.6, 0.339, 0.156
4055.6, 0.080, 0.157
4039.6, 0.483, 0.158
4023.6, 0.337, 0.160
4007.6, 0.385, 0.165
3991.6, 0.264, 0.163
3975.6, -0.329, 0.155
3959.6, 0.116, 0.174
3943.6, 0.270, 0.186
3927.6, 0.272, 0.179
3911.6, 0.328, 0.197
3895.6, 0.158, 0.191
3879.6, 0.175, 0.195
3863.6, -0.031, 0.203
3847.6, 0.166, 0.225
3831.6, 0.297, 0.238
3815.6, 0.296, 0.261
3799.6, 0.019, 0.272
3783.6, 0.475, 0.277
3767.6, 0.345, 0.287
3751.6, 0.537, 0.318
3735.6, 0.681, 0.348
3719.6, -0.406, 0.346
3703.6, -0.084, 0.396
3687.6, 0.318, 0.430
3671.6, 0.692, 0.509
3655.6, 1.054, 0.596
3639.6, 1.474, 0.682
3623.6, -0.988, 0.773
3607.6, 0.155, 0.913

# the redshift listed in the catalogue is 0.91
